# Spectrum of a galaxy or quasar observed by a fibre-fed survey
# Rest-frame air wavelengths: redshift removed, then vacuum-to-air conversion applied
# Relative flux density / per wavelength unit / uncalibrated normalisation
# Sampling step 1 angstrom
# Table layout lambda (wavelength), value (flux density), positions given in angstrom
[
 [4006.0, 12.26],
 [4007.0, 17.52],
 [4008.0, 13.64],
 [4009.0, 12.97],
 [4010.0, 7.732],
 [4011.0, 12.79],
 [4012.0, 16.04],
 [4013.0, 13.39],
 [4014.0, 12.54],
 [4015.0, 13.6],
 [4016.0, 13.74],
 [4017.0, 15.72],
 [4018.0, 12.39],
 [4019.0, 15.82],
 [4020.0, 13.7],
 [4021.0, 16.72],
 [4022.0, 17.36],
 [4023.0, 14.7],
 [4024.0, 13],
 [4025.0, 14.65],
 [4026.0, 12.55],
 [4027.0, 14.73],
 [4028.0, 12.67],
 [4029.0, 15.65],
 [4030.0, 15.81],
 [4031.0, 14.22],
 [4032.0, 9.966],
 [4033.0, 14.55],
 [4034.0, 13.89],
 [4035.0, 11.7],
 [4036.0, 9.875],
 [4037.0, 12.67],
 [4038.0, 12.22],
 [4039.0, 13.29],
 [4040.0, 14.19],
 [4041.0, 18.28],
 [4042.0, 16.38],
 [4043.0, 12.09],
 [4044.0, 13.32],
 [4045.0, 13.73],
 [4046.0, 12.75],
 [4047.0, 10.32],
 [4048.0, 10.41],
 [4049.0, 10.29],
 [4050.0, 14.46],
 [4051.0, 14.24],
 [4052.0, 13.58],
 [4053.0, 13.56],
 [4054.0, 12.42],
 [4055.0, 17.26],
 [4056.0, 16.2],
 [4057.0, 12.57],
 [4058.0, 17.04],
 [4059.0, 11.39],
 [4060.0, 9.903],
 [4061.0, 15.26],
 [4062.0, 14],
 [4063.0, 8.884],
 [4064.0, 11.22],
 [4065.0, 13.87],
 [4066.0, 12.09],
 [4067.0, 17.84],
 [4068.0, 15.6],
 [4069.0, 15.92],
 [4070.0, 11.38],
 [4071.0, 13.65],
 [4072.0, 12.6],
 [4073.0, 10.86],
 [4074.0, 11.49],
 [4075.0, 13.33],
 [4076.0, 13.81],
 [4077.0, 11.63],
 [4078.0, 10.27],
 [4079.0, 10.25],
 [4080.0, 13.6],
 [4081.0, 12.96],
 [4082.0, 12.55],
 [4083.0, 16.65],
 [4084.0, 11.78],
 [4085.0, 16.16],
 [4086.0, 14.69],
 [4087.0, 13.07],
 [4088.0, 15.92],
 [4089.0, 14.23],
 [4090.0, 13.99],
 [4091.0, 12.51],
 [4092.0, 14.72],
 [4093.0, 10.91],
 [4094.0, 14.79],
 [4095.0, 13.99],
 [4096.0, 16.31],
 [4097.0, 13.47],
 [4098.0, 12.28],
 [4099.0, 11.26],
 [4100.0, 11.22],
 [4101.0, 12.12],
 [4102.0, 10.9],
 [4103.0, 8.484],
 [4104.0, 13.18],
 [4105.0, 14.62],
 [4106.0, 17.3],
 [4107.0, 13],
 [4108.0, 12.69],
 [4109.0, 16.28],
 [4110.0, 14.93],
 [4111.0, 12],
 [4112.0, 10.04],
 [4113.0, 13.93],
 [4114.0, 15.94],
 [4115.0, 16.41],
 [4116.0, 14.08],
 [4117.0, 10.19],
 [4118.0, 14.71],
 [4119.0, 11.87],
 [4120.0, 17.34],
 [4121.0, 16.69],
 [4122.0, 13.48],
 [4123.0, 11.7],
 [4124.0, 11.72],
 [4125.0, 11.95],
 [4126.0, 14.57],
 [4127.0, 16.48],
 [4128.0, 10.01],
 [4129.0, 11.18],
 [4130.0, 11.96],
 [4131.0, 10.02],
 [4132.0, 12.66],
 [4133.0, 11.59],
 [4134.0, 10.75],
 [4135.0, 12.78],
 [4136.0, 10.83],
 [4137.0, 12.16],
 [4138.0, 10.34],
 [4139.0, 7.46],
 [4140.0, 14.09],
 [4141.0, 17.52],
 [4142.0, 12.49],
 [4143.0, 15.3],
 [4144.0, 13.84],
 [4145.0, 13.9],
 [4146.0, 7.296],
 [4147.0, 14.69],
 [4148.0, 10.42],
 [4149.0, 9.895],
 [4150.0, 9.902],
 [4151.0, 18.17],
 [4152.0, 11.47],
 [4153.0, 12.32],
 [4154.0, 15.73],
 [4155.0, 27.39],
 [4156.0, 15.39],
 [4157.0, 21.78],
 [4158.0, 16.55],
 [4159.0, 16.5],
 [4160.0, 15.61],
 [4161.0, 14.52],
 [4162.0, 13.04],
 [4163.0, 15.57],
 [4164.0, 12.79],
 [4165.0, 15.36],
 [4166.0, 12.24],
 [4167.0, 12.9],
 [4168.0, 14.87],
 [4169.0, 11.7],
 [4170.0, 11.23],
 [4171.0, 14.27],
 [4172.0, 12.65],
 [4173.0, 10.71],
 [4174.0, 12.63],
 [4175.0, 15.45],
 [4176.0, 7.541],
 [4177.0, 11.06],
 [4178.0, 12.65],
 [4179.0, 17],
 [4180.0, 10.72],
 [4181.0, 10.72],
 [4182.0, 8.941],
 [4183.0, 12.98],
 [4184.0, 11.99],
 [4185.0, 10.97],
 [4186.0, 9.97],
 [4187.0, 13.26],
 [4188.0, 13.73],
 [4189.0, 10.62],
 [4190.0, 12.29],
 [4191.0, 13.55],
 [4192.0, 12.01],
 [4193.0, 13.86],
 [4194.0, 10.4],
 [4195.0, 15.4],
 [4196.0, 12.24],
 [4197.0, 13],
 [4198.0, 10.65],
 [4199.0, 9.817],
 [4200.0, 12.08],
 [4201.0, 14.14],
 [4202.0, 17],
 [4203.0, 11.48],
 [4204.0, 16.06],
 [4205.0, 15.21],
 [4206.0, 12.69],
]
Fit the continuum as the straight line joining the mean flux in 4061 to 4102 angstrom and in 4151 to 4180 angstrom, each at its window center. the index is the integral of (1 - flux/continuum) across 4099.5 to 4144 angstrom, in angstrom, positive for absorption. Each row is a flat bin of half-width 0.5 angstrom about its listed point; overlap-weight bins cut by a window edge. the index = 2.6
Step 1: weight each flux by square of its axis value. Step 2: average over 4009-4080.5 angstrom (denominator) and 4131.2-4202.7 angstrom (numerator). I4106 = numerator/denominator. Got 1.04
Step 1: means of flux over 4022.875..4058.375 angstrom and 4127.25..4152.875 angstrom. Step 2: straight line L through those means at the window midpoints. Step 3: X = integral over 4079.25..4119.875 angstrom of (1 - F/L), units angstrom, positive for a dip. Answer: -2.6 angstrom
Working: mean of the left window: 13.6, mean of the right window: 12.1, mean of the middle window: 13.5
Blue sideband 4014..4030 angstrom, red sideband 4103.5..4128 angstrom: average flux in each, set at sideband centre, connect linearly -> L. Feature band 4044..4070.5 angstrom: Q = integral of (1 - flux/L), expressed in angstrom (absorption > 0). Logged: 1.7 angstrom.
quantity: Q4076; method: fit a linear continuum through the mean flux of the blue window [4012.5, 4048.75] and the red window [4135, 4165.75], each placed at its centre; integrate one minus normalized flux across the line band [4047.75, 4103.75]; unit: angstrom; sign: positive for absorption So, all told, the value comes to 2.6 angstrom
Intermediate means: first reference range 13.7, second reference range 14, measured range 13.2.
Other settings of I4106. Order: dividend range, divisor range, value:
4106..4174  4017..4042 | 1.02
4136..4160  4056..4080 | 1.13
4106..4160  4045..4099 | 1.05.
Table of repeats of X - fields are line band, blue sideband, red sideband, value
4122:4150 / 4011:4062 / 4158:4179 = 2.7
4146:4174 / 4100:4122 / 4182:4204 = -2.8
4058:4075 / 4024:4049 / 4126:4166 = 0.4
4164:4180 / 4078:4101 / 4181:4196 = -0.6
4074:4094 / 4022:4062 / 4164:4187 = -0.3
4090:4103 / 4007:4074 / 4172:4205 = 0.3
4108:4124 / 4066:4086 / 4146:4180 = -0.3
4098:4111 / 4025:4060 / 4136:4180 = 0.6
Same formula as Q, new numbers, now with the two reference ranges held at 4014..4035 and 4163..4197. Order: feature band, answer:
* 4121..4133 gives 0.5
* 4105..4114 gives -0.5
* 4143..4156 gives -1.1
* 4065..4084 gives 0.7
